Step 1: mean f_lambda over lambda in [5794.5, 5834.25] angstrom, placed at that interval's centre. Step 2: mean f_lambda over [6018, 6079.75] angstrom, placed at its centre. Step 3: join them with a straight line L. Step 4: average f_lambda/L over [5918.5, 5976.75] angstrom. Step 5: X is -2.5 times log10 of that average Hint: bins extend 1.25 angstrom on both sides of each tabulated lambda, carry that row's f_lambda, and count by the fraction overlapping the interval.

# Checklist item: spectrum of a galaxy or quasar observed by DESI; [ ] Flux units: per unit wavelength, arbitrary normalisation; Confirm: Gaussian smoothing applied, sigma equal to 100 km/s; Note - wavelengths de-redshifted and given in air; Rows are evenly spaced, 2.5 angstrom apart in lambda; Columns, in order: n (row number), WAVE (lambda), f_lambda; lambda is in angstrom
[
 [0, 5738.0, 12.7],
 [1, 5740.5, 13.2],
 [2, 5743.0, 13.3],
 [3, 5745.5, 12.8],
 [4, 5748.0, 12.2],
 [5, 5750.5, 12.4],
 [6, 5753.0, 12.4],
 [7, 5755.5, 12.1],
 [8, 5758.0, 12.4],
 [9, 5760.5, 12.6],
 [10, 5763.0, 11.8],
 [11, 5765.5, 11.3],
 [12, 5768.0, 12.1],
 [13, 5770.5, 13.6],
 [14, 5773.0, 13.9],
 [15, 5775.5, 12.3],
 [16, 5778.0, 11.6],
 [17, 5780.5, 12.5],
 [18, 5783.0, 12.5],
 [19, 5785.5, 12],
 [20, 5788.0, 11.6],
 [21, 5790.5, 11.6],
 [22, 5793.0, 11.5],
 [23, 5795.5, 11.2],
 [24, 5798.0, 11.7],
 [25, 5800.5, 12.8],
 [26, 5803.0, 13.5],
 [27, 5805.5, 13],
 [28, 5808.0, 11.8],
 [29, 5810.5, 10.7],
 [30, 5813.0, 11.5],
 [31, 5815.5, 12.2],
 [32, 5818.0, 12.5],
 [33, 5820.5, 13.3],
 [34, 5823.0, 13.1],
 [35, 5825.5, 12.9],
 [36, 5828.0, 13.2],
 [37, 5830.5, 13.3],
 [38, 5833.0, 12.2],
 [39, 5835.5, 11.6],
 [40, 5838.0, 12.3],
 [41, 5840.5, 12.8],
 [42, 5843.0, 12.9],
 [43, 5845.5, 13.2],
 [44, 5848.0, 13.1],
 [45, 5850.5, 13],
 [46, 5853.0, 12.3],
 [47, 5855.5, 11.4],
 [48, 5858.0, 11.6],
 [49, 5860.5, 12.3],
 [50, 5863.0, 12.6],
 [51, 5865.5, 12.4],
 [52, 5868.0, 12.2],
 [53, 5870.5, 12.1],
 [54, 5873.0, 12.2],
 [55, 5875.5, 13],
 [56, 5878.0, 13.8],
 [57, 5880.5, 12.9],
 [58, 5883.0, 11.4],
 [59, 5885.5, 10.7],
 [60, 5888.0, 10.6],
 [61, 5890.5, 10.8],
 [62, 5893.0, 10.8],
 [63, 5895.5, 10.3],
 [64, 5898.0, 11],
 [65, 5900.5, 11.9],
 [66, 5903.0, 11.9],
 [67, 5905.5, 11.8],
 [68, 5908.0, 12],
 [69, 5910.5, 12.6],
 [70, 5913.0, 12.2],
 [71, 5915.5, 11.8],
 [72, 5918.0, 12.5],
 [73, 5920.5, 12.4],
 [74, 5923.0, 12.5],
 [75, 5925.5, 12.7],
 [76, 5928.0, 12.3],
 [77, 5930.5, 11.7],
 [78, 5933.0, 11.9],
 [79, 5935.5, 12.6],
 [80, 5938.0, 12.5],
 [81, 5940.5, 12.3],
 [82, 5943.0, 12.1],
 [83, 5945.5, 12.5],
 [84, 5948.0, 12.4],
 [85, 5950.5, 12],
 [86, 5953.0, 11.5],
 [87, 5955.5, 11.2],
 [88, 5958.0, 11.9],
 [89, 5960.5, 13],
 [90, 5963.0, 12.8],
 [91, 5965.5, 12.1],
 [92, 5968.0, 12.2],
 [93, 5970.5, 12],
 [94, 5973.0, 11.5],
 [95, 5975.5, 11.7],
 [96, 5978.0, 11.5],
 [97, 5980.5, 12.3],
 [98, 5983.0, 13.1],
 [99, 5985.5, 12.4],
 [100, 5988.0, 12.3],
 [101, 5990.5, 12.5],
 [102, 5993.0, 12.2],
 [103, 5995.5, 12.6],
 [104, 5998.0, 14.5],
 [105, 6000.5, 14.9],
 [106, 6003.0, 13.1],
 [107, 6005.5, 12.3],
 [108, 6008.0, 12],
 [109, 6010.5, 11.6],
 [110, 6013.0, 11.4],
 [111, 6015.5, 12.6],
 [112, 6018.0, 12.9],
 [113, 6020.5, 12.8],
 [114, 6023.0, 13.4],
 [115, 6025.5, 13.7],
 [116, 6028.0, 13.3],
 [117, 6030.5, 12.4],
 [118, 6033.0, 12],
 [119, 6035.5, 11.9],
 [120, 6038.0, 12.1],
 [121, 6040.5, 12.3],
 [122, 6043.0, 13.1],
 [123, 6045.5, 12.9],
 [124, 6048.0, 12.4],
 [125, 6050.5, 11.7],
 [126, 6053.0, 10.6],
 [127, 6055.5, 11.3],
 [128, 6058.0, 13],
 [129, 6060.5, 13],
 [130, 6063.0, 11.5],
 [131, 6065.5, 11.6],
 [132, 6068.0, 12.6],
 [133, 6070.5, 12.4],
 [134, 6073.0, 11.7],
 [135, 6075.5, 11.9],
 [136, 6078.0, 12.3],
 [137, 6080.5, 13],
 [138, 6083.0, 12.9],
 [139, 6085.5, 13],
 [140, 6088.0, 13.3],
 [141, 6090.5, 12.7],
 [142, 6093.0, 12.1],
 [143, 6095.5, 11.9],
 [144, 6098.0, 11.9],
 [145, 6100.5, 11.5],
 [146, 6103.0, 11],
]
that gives 0.02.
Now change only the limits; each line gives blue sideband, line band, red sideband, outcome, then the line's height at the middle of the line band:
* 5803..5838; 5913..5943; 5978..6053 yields 0.02 mag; 12.5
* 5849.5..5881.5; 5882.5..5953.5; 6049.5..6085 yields 0.04 mag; 12.4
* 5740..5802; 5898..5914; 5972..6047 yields 0.04 mag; 12.5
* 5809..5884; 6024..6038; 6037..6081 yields -0.04 mag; 12.2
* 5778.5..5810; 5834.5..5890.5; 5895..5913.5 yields -0.03 mag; 11.9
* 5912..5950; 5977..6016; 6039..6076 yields -0.03 mag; 12.2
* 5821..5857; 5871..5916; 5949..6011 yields 0.07 mag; 12.6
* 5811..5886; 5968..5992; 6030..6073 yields 0.01 mag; 12.3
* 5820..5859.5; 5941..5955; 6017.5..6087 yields 0.04 mag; 12.5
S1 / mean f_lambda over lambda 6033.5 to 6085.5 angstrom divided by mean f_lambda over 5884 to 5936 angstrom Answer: 1.0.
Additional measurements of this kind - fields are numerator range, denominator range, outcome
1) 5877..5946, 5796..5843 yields 0.96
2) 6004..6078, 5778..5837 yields 1.00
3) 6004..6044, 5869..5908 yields 1.07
